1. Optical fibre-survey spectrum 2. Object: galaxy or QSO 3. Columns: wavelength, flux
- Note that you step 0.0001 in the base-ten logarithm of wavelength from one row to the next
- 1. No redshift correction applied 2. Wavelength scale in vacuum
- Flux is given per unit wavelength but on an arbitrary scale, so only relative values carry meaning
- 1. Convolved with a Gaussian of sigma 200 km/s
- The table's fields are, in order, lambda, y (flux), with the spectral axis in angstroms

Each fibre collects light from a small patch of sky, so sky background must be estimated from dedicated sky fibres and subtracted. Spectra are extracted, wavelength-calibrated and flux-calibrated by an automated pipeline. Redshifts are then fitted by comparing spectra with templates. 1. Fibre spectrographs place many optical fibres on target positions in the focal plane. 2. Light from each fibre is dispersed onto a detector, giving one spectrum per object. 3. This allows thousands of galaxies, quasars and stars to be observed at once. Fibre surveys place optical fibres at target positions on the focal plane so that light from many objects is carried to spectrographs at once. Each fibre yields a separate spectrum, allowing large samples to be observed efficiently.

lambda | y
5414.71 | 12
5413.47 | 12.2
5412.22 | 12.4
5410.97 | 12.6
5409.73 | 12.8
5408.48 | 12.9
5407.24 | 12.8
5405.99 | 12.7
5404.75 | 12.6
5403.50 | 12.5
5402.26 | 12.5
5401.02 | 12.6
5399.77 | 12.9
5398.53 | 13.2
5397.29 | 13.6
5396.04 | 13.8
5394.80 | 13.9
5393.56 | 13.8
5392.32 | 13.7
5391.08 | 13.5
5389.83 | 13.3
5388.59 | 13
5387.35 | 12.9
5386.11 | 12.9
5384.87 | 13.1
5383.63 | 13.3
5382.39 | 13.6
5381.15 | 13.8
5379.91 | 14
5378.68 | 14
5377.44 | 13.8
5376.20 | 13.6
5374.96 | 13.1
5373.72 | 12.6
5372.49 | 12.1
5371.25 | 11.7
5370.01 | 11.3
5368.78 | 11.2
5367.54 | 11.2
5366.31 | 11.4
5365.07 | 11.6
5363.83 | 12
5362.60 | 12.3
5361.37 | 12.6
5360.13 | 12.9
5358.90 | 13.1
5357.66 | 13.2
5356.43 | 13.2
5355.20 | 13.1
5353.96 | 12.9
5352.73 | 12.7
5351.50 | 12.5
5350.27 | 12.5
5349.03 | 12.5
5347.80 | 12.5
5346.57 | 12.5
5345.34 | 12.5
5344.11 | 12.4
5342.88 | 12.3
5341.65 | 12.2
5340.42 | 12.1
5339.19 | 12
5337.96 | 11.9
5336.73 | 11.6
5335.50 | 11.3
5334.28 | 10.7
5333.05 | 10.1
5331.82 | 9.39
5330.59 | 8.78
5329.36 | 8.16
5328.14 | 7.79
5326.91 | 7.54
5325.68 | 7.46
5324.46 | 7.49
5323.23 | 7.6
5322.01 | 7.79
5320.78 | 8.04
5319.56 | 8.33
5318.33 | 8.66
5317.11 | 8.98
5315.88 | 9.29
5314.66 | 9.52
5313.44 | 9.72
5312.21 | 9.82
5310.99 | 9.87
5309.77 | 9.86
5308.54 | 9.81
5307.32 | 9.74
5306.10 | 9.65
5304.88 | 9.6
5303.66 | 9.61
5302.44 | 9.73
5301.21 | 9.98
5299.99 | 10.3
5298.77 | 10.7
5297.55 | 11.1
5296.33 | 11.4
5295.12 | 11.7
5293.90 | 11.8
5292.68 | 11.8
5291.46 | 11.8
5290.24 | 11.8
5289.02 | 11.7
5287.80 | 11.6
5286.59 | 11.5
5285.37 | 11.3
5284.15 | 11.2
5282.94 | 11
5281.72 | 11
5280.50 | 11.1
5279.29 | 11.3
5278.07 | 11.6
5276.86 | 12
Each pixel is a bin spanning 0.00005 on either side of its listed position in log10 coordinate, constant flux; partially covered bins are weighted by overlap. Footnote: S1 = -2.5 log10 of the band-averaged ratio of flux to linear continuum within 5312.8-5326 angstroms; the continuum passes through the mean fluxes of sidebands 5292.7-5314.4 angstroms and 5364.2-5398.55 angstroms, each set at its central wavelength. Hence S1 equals 0.27 mag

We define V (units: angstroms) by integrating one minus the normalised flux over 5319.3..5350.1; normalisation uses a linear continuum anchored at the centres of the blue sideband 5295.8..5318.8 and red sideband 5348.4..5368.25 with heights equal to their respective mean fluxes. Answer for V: 2.9 angstroms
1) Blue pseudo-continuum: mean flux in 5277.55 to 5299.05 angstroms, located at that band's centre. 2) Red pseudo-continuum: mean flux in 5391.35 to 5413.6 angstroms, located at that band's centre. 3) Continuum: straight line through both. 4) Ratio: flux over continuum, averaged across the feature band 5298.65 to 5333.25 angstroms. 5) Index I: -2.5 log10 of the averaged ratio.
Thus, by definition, 0.29 mag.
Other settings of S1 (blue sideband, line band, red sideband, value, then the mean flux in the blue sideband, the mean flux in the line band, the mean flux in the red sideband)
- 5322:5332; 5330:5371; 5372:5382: -0.15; 7.95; 12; 13.4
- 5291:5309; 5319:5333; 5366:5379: 0.35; 10.6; 8.12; 12.4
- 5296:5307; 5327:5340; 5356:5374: 0.11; 10.2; 10.1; 12.1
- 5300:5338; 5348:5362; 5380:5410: -0.16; 9.26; 12.8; 13.2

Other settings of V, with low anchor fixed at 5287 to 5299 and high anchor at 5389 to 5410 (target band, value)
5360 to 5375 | 0.9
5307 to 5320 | 2.7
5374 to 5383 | -0.6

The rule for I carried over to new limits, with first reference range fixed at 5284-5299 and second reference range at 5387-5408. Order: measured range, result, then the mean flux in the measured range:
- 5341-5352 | -0.006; 12.4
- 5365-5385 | 0.009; 12.7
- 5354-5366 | -0.006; 12.6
